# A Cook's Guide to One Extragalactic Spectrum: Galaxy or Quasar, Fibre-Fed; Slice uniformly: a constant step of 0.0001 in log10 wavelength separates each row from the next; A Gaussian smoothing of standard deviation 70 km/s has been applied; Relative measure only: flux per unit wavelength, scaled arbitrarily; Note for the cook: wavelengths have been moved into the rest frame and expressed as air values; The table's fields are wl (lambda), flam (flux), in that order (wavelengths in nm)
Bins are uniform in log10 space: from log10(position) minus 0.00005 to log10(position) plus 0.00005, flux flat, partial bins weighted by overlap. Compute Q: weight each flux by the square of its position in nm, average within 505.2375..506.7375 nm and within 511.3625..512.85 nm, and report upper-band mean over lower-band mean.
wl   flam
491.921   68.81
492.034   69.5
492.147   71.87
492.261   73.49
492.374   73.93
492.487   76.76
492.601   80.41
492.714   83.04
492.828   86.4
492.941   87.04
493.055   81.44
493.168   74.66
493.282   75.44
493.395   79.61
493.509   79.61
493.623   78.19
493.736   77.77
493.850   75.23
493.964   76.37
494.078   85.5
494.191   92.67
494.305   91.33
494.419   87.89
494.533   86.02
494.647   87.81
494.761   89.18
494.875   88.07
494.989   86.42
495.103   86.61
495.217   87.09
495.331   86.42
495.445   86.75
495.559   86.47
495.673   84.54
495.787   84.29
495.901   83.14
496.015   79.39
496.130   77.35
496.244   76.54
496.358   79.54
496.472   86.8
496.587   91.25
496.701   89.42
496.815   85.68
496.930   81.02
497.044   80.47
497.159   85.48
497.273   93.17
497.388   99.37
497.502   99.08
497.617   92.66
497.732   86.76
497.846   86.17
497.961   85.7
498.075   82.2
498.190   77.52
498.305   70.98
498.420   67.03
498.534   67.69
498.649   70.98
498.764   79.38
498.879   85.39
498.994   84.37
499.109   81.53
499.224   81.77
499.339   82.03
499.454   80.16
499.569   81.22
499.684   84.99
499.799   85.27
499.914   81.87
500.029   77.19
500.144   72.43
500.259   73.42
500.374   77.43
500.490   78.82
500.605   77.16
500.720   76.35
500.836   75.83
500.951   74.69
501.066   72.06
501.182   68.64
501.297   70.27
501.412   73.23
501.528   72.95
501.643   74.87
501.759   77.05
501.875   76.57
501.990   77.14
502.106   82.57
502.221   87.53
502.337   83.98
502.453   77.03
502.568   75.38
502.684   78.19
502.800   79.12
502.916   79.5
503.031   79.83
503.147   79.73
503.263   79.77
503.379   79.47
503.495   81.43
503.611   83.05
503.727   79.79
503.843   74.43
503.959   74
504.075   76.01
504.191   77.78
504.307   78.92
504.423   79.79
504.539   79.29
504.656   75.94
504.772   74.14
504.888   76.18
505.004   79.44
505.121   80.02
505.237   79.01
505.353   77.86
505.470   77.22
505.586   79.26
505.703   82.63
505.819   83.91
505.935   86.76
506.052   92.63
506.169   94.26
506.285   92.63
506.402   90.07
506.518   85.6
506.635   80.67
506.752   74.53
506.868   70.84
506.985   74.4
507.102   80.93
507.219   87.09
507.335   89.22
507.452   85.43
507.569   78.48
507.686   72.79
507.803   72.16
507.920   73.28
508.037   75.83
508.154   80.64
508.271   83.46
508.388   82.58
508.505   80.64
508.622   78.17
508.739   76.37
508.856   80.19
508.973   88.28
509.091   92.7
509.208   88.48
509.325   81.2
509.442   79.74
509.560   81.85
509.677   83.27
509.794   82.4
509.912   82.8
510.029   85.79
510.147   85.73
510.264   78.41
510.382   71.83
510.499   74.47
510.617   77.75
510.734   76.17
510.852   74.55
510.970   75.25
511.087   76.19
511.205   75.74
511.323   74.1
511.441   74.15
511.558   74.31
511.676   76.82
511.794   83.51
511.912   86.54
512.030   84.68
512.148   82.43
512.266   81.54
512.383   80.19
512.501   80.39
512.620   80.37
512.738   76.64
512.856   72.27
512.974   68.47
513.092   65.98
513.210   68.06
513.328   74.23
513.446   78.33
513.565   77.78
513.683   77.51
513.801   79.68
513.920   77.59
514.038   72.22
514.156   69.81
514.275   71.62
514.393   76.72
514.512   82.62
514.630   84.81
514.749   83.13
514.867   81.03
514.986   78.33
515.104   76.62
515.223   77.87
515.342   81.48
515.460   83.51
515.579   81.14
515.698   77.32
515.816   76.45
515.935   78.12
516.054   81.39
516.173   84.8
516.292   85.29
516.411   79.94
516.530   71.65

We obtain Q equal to 1.0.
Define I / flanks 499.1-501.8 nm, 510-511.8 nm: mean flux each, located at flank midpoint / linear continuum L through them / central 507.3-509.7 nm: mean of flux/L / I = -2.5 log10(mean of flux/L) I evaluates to -0.06 mag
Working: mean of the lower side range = 77.1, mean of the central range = 81.1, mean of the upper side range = 76.8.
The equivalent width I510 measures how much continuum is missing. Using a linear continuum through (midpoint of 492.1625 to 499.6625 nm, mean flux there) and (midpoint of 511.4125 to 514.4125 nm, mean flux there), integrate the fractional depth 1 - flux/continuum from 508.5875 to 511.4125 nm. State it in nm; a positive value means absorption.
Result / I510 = -0.08 nm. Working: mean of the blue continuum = 82.8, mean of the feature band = 80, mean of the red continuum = 76.6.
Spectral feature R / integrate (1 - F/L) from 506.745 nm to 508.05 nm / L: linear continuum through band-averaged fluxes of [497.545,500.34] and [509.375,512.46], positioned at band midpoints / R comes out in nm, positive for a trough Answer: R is 0.02 nm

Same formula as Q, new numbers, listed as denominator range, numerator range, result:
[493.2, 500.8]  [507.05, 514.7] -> 1.01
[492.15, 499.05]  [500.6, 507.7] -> 0.99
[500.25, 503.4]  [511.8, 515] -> 1.05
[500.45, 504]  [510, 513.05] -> 1.04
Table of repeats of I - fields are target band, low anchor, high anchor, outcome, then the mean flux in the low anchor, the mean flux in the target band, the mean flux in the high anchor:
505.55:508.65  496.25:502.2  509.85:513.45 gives -0.05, 80.3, 81.9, 77.3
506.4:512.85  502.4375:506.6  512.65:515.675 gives -0.02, 80.6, 79.9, 76.7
